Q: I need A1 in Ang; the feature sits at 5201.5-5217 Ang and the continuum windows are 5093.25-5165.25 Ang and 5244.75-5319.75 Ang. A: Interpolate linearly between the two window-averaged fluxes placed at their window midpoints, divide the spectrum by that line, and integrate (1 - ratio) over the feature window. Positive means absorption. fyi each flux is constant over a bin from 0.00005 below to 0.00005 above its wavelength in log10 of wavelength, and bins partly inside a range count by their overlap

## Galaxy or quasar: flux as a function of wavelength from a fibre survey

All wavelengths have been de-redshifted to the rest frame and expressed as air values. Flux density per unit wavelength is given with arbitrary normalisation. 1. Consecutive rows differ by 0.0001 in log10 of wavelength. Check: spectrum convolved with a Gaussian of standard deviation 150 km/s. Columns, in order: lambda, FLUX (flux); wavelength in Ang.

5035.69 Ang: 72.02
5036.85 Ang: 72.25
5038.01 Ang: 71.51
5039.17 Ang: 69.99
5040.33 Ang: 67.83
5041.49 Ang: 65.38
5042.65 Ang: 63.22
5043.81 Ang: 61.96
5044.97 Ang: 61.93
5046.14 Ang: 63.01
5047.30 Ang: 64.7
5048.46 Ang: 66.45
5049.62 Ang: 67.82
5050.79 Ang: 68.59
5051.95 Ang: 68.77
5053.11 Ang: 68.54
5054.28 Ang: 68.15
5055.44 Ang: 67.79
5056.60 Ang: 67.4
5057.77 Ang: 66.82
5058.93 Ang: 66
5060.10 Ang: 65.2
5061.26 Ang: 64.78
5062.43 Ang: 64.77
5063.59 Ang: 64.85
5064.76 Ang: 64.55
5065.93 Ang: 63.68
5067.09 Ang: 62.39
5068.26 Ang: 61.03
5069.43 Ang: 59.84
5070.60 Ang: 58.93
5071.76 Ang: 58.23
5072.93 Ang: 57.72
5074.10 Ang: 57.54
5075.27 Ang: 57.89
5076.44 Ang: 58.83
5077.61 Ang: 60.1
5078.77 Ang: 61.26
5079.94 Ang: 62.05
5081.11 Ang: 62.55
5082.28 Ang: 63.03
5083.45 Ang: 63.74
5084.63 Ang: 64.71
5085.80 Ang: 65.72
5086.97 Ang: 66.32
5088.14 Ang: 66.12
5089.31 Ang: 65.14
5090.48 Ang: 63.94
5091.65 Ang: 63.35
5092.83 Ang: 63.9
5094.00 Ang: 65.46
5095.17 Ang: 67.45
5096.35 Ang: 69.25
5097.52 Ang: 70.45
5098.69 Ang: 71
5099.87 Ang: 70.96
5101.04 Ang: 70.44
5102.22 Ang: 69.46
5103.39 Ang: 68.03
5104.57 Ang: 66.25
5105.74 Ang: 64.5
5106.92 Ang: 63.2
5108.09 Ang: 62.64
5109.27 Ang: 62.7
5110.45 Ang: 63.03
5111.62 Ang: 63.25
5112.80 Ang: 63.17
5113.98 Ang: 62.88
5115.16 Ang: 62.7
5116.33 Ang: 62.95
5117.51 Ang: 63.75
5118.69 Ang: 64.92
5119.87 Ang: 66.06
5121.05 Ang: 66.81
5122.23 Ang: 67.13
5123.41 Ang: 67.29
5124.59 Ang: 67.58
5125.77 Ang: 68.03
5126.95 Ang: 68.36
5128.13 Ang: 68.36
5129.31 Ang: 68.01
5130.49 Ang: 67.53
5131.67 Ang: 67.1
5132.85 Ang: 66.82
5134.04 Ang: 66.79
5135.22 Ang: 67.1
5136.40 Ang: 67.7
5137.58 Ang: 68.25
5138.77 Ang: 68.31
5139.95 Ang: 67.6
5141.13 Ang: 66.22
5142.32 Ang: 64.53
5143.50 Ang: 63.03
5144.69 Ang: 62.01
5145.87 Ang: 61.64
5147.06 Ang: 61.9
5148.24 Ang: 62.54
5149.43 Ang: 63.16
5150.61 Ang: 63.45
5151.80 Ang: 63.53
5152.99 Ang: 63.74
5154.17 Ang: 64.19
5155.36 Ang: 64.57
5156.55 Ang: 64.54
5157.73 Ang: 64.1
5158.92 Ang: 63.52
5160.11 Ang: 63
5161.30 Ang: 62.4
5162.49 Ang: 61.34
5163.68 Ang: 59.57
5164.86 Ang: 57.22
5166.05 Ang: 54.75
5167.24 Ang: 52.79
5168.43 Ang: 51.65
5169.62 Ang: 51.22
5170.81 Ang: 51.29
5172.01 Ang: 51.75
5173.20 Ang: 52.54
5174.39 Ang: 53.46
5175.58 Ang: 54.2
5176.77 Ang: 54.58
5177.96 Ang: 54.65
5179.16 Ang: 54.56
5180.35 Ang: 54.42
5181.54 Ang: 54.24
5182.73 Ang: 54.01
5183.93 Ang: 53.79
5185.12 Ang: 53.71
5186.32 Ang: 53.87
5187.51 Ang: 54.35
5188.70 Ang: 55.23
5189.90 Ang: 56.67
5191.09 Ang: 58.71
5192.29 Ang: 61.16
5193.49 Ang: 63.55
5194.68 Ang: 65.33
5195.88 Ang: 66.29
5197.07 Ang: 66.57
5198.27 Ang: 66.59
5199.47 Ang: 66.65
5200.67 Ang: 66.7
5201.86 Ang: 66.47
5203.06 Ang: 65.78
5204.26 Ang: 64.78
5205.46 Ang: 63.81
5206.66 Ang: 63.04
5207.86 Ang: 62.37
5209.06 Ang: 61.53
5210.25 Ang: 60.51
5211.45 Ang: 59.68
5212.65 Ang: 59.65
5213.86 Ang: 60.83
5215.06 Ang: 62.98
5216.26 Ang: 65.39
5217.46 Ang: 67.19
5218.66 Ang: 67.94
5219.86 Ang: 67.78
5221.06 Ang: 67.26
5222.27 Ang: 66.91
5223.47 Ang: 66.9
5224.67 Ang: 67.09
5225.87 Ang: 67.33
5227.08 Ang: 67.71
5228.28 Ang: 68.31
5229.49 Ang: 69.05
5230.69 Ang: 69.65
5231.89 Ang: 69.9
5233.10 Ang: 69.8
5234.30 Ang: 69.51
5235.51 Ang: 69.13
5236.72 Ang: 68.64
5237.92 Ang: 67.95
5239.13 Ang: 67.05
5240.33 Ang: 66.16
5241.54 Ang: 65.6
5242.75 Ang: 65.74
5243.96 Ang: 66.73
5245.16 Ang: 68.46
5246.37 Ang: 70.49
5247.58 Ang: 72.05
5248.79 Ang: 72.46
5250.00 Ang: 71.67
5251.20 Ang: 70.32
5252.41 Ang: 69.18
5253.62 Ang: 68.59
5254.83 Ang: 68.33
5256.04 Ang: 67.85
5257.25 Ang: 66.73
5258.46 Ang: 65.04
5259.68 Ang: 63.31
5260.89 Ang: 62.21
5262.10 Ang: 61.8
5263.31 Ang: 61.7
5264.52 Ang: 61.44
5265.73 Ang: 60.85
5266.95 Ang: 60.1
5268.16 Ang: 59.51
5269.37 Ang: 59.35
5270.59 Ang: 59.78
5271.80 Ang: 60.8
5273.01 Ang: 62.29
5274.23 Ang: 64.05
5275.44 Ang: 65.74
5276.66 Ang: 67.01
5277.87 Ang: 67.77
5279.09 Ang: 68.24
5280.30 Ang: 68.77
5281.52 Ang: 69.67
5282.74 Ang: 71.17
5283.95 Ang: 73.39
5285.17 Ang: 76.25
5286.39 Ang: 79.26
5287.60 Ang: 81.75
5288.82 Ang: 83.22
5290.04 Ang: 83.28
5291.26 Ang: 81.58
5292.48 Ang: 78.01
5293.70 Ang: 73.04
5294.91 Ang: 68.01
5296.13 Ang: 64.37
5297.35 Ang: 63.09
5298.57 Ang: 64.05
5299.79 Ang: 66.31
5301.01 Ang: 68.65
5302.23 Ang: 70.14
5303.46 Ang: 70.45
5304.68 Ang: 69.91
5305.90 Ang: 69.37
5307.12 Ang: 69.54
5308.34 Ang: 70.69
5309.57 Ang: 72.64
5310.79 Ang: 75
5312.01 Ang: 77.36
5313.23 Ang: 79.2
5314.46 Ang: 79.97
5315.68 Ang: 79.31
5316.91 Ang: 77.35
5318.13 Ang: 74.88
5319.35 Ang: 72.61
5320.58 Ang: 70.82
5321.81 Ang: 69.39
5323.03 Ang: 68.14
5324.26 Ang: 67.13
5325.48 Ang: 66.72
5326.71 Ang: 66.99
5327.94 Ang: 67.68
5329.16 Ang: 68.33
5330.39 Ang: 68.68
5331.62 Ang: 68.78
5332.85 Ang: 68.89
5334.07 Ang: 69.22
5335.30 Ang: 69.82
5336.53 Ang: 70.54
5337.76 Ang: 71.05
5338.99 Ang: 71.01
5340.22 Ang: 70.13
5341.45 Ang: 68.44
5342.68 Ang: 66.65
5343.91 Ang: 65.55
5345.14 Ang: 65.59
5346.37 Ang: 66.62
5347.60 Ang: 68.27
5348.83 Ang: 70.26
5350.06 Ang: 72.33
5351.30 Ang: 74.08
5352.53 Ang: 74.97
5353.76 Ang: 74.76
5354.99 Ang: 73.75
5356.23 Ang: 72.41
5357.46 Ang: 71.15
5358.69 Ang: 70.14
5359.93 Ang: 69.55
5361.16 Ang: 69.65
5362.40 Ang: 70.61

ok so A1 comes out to 1.1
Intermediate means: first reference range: 65.3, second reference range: 69.7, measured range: 62.8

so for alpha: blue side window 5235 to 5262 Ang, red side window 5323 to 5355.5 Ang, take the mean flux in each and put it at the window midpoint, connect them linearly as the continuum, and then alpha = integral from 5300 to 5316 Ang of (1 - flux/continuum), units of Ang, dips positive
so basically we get -1.0 Ang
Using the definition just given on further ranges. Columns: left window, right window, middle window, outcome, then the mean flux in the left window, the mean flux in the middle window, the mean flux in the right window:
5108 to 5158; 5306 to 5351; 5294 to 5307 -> 0.42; 65.1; 67.7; 70.7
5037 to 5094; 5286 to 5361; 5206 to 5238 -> 1.20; 64.2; 66.1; 71.5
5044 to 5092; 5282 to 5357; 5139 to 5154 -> 0.56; 63.7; 63.8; 71.6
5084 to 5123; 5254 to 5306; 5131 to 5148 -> 0.15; 65.7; 65.6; 68.1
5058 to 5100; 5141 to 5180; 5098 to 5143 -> -3.66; 63.6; 66.4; 59.2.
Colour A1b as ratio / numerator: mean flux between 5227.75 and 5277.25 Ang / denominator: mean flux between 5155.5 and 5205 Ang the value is 1.13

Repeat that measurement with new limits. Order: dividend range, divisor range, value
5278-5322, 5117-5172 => 1.15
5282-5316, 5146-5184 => 1.26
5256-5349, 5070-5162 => 1.07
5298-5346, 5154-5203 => 1.20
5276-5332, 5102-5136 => 1.09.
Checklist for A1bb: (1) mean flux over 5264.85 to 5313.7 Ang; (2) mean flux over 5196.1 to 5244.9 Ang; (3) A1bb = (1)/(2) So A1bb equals 1.06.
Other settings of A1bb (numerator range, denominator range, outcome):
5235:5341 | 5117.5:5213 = 1.12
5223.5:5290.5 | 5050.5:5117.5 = 1.05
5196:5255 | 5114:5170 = 1.05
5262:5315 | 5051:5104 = 1.08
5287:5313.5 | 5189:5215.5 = 1.15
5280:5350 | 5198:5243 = 1.08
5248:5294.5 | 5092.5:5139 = 1.03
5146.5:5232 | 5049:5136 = 0.94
